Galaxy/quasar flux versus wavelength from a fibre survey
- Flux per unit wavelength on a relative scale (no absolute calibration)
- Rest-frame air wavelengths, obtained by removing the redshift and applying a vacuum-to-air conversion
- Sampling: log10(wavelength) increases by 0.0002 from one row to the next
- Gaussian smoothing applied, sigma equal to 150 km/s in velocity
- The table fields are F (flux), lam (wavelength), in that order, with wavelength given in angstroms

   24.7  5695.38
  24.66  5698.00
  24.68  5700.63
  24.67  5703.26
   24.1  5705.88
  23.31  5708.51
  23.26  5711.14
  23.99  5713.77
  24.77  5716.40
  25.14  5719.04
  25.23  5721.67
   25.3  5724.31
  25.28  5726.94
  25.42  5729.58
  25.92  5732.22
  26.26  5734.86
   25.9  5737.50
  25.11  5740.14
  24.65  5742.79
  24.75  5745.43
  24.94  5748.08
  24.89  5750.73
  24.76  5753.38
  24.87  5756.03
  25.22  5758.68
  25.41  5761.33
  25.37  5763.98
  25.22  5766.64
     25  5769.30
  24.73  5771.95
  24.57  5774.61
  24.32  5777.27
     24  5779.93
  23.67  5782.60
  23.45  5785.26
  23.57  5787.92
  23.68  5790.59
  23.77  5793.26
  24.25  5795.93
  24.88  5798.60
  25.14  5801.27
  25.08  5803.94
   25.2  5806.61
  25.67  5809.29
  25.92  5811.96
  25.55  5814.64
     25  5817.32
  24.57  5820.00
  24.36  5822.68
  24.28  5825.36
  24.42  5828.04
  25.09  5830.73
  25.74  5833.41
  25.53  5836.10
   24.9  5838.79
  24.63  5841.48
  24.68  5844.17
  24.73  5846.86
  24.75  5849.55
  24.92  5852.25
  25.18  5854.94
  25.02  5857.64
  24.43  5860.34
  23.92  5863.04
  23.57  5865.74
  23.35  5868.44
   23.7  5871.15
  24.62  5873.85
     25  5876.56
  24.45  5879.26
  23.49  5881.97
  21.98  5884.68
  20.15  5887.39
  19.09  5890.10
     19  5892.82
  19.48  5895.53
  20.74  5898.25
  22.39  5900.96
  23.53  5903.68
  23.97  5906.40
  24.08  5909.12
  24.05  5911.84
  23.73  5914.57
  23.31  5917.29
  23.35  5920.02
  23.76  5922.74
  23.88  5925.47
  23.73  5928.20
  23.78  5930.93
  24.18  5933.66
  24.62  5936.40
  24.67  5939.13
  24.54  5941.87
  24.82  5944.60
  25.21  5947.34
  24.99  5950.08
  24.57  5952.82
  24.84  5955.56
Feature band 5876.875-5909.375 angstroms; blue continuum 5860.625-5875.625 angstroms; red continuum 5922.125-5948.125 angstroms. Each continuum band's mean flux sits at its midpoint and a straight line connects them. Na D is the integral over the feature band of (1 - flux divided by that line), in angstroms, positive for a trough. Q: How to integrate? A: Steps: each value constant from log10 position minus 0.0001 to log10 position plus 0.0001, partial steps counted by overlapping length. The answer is 2.9 angstroms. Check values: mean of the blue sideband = 23.9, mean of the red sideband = 24.3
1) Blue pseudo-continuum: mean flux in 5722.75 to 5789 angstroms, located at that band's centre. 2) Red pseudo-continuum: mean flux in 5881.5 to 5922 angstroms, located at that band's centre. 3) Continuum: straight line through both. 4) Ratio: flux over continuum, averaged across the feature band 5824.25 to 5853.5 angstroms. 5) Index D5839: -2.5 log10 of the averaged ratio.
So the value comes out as -0.07 mag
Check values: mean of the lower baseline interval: 24.9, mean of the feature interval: 24.9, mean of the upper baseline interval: 22.2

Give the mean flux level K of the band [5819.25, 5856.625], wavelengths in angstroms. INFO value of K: 24.9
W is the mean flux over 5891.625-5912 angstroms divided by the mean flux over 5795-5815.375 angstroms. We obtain 0.9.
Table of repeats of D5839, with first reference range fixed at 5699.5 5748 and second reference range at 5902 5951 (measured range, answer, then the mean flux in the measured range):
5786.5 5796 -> 0.04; 23.7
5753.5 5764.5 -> -0.02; 25.2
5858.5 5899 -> 0.08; 22.5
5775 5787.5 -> 0.03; 23.9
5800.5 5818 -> -0.04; 25.4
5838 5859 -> -0.02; 24.9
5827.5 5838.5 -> -0.03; 25.2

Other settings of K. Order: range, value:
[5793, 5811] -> 25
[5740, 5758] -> 24.8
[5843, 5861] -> 24.8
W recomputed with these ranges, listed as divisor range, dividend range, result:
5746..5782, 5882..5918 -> 0.89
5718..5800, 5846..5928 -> 0.94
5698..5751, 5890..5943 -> 0.93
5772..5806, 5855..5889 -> 0.98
